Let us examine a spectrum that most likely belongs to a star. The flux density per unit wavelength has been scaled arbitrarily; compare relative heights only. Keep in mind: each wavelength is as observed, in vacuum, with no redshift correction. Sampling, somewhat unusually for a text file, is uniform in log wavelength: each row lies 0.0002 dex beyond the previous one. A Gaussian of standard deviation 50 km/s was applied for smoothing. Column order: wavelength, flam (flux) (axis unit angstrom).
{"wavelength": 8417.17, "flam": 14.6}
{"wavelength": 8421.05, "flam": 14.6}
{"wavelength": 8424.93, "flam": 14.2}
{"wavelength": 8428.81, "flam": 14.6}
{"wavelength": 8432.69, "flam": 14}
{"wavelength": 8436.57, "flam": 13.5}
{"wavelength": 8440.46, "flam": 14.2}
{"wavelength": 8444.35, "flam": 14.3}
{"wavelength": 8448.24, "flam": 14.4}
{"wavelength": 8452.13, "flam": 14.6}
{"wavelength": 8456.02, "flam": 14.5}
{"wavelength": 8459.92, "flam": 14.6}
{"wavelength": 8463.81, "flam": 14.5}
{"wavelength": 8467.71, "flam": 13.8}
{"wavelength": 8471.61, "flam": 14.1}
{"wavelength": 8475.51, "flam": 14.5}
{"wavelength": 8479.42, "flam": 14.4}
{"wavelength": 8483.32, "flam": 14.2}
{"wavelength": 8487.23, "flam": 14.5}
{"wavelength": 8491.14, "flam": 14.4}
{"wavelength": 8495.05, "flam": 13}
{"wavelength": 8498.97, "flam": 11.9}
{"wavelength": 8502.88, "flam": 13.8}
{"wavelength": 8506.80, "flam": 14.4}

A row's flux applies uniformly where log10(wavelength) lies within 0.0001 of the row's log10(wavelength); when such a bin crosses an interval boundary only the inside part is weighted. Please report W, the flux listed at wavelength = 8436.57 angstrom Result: 13.5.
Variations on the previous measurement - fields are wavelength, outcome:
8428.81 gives 14.6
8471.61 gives 14.1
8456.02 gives 14.5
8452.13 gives 14.6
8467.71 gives 13.8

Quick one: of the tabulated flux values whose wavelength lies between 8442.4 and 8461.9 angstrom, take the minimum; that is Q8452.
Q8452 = 14.3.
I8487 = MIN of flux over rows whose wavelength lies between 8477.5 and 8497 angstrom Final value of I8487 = 13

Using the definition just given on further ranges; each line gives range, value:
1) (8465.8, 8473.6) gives 13.8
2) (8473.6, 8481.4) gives 14.4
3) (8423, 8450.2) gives 13.5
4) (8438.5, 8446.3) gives 14.2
